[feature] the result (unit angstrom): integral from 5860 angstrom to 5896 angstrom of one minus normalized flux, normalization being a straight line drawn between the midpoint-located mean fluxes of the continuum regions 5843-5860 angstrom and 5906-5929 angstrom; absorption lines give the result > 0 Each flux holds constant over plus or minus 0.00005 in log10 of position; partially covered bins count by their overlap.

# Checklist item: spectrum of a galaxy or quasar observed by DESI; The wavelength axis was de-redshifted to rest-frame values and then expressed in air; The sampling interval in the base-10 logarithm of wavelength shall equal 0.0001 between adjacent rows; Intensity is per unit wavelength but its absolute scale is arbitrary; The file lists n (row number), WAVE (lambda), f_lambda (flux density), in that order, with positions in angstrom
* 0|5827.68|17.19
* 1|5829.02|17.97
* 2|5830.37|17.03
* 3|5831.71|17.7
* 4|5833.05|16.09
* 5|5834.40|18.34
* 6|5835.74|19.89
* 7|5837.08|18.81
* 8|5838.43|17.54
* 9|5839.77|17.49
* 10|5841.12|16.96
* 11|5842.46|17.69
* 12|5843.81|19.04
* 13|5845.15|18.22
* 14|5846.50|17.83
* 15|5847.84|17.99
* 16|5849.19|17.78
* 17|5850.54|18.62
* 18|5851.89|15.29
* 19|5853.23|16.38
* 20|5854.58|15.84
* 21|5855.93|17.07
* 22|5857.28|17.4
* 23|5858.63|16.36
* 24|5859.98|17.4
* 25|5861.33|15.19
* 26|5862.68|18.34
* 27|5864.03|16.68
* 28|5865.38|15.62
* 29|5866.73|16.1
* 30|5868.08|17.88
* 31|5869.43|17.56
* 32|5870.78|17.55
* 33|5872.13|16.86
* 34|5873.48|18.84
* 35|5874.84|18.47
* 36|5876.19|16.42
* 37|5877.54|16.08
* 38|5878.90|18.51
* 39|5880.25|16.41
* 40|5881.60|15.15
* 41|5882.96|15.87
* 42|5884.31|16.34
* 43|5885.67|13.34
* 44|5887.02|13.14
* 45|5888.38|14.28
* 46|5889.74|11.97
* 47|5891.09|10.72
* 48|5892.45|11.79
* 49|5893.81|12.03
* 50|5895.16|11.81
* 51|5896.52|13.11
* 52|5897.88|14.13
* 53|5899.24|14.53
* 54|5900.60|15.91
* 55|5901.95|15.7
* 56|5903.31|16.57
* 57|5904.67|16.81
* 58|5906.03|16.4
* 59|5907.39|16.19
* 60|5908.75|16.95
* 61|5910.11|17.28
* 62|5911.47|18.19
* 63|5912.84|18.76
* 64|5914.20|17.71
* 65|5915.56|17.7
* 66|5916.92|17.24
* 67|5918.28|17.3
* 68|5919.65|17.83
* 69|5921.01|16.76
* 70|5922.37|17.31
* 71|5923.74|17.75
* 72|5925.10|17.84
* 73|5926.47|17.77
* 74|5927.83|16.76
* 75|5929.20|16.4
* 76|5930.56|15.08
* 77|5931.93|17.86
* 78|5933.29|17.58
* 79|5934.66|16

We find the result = 3.8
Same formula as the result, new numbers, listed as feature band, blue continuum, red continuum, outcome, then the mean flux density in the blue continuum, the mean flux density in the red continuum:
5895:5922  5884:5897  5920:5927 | -1.9 angstrom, 12.7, 17.5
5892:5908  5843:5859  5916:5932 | 2.4 angstrom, 17.3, 17.1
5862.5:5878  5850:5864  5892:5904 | -1.3 angstrom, 16.8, 14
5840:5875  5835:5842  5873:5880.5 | 1.1 angstrom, 18.1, 17.5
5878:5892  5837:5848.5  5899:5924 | 2.3 angstrom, 17.9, 17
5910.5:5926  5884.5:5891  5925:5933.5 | -1.7 angstrom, 13.2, 17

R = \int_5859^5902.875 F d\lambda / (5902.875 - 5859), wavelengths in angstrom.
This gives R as 15.4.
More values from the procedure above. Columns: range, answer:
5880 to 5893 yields 13.8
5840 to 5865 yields 17.2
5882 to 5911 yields 14.6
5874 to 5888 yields 16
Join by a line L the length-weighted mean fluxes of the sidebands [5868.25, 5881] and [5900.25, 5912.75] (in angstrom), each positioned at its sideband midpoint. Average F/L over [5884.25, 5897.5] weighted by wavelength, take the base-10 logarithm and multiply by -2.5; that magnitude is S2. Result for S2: 0.32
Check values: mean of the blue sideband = 17.4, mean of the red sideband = 16.8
